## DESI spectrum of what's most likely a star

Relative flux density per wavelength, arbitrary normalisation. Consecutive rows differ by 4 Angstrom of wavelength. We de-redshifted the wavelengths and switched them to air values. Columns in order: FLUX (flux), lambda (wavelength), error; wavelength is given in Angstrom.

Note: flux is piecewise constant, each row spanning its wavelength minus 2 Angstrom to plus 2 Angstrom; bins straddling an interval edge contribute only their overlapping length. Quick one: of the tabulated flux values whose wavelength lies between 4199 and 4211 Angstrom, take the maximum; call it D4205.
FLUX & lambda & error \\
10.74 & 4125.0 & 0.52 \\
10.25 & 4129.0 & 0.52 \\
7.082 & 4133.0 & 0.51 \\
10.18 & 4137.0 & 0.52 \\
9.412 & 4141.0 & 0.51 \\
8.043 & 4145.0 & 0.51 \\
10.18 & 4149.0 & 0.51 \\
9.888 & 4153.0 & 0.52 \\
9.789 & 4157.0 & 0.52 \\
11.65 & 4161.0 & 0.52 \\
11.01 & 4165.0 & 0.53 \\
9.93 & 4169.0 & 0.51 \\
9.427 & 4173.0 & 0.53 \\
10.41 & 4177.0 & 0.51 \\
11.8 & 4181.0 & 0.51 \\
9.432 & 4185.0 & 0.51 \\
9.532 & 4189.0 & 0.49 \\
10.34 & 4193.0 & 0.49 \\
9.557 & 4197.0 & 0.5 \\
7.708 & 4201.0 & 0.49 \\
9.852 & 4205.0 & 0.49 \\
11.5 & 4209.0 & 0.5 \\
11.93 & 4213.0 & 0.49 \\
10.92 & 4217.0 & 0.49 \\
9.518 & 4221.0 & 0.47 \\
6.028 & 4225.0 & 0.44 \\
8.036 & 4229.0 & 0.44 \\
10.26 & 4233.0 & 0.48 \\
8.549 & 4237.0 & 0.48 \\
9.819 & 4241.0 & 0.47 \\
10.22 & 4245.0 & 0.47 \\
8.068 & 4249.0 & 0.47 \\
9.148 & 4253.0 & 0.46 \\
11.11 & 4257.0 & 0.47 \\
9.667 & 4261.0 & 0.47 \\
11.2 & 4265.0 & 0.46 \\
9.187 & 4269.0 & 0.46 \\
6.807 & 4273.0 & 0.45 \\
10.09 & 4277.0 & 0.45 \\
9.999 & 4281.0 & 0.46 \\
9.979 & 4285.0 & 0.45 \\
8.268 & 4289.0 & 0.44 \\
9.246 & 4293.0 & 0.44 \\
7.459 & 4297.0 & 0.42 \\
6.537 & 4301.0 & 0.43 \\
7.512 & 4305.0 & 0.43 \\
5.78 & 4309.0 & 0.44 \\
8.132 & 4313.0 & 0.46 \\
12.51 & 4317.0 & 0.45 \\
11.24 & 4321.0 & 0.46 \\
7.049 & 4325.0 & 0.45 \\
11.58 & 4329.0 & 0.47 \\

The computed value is 11.5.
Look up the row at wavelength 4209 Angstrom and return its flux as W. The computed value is 11.5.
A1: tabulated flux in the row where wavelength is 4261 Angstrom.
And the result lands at 9.667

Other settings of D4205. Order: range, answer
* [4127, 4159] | 10.25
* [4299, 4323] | 12.51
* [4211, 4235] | 11.93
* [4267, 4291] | 10.09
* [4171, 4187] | 11.8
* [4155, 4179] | 11.65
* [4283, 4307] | 9.979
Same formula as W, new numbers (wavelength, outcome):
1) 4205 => 9.852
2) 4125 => 10.74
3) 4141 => 9.412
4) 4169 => 9.93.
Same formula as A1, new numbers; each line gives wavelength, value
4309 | 5.78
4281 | 9.999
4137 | 10.18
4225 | 6.028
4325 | 7.049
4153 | 9.888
